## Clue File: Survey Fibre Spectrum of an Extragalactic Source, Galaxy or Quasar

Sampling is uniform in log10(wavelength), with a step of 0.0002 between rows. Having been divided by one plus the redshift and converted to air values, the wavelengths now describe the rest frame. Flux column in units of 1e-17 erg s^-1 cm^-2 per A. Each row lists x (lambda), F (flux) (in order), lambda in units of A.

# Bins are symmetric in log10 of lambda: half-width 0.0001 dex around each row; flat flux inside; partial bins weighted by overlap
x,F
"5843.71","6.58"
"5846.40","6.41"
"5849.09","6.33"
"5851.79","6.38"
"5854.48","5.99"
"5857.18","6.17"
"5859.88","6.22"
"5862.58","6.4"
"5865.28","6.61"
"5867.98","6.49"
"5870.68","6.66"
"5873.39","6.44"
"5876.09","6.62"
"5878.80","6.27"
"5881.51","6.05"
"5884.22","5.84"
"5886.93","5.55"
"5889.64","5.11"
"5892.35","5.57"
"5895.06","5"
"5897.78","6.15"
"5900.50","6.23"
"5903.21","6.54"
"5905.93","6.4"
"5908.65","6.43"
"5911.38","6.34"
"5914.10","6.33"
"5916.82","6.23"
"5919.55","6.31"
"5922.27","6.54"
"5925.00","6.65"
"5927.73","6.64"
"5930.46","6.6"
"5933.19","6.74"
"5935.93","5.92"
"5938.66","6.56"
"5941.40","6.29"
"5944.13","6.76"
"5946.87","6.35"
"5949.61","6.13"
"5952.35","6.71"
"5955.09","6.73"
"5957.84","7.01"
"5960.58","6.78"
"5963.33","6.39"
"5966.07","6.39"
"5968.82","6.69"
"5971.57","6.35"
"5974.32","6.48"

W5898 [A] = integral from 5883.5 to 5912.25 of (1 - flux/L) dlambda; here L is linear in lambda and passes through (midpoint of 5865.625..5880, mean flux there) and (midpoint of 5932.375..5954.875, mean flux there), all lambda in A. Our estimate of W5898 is 2.5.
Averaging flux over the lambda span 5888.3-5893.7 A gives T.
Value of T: 5.34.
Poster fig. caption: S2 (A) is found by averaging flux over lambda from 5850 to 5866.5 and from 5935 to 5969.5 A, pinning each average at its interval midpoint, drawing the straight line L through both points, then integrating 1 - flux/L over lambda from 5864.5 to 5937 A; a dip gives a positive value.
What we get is 1.9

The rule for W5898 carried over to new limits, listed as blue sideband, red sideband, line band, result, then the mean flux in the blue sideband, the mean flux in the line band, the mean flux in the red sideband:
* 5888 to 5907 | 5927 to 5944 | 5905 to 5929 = -1.02 A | 5.85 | 6.43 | 6.47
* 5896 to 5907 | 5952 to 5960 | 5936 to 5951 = 0.73 A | 6.28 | 6.38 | 6.83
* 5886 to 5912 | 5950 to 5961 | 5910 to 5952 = -0.29 A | 5.93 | 6.43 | 6.75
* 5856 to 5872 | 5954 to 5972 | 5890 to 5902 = 1.48 A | 6.43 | 5.7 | 6.63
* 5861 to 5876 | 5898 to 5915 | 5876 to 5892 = 1.57 A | 6.53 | 5.83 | 6.36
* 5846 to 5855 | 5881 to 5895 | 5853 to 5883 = -2.11 A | 6.29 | 6.35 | 5.54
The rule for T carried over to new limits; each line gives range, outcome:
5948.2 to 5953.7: 6.42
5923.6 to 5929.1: 6.64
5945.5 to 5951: 6.24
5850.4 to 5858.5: 6.18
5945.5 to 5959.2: 6.58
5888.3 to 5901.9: 5.62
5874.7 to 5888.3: 6.07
